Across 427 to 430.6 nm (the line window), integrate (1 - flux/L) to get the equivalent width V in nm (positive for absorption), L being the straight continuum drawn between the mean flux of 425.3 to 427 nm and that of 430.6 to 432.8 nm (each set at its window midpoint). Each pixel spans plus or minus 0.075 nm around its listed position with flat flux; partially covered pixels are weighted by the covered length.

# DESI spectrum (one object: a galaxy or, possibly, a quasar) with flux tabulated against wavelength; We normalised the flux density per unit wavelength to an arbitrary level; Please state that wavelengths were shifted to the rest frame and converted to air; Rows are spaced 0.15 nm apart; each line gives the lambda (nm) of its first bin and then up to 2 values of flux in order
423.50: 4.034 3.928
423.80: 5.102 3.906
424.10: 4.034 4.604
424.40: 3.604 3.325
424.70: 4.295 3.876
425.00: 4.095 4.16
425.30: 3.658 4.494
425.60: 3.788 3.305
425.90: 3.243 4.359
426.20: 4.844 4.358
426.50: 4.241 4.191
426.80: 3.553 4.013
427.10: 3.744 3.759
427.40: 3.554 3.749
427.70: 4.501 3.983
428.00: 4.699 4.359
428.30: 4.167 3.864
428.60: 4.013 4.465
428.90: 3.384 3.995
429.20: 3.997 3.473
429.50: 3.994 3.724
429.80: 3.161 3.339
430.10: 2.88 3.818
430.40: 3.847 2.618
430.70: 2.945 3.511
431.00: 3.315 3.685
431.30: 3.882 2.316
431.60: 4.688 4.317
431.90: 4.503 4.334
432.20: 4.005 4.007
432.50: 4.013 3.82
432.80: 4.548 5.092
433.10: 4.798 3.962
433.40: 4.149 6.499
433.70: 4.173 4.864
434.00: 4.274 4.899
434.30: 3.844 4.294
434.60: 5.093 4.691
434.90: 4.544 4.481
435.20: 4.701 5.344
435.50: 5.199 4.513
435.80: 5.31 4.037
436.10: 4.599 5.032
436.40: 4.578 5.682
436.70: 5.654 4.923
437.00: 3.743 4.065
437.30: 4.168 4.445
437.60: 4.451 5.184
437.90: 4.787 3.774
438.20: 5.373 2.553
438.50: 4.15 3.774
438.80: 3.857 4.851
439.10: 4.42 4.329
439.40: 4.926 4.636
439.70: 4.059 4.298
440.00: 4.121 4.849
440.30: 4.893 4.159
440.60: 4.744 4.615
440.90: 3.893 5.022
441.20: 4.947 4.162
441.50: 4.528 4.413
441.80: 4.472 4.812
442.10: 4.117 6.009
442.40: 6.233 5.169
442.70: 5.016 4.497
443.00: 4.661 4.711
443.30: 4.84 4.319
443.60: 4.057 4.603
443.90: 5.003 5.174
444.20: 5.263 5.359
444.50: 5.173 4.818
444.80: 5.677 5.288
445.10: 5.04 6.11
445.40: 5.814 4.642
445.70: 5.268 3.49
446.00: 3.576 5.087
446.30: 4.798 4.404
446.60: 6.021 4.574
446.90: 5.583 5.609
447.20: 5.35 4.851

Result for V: 0.11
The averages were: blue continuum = 4.02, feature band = 3.8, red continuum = 3.82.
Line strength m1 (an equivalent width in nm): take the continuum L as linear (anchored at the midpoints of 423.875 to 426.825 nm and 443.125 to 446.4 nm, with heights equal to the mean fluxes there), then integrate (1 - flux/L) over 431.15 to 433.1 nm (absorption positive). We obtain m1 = 0.08 nm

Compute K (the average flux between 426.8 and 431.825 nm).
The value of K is 3.75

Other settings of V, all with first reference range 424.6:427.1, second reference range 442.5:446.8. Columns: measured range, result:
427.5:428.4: -0.03 nm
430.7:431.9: 0.17 nm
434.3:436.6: -0.15 nm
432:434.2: -0.07 nm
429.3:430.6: 0.24 nm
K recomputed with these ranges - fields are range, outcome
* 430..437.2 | 4.33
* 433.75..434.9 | 4.56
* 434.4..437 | 4.84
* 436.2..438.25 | 4.69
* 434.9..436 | 4.8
